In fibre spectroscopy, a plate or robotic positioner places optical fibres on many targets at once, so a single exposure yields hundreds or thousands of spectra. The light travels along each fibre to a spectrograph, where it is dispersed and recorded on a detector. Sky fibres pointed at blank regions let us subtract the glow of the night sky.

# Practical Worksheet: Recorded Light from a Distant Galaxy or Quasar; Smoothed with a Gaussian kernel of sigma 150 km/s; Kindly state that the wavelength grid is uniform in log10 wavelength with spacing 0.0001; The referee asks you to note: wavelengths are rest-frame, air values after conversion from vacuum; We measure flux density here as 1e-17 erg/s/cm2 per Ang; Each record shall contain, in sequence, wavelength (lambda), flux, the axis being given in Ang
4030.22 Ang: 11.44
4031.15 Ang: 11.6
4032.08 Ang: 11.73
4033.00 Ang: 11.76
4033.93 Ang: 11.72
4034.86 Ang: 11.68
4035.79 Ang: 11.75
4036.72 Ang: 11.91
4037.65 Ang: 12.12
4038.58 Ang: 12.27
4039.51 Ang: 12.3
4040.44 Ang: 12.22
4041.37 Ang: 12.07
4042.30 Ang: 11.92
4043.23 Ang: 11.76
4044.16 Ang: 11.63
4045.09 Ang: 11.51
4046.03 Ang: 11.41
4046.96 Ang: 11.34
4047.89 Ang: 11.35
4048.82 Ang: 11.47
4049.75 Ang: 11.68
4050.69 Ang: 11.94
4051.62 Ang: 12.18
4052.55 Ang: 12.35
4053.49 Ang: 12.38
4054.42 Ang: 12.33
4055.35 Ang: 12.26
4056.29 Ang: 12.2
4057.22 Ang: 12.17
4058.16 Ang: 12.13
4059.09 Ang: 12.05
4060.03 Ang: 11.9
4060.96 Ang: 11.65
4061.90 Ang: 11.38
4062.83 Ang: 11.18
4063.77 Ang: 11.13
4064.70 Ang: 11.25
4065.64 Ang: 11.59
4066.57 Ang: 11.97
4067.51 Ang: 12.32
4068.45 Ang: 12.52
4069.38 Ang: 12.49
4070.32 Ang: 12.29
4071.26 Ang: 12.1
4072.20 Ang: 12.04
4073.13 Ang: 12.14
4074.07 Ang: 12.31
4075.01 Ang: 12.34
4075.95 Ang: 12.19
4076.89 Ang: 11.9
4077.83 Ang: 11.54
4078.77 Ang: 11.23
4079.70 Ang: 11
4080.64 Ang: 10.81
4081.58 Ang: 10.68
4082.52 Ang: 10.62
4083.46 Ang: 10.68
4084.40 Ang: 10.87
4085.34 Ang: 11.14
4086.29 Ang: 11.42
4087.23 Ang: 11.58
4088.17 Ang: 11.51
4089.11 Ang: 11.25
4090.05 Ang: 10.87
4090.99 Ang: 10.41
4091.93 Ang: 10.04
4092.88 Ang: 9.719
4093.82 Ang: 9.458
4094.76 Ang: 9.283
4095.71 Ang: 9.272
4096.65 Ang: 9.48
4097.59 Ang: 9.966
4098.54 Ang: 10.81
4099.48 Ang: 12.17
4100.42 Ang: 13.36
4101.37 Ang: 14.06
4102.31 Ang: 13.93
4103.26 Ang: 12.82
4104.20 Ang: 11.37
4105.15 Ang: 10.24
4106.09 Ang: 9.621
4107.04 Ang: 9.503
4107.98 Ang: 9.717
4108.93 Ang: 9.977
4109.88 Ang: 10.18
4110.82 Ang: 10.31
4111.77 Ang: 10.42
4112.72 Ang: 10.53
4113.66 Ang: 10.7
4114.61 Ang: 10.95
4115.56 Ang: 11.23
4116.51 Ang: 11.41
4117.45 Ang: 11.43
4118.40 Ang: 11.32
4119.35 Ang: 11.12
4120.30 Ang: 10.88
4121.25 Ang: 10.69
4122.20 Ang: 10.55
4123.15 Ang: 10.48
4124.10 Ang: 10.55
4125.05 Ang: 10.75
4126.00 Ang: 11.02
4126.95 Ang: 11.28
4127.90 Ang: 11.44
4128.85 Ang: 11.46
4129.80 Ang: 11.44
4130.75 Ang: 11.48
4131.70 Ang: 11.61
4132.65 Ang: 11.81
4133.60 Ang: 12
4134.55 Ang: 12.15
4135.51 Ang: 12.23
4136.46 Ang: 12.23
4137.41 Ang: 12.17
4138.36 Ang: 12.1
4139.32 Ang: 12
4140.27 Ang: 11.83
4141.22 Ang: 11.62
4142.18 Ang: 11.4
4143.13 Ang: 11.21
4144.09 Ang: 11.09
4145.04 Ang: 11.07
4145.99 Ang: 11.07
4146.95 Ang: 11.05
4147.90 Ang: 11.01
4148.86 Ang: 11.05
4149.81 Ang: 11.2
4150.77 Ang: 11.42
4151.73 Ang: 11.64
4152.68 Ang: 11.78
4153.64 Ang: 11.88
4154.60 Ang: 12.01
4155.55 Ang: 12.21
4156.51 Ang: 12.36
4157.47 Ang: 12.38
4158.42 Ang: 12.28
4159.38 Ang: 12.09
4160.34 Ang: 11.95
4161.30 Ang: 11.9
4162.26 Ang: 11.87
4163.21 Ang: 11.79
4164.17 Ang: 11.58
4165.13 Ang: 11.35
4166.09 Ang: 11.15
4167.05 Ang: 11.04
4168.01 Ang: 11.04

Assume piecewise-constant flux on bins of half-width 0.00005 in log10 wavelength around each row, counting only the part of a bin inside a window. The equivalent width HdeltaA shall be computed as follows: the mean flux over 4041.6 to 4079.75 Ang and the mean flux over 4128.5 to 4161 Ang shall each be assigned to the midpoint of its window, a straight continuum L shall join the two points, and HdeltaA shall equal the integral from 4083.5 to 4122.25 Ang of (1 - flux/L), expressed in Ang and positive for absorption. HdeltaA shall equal 3.0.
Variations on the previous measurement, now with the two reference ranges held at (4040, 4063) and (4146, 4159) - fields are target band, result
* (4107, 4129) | 1.9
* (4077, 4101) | 2.0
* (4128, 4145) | 0.0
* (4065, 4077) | -0.3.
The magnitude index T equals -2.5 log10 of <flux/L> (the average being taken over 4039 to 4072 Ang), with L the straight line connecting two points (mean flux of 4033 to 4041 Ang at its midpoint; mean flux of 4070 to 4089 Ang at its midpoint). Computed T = -0.01 mag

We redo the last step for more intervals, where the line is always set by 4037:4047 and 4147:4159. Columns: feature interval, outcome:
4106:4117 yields 0.136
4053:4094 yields 0.029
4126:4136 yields 0.010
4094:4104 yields 0.034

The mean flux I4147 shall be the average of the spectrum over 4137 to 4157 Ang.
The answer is 11.6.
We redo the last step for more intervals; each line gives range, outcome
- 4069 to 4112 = 11.1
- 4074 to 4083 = 11.4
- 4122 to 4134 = 11.2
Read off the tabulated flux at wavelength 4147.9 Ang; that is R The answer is 11.01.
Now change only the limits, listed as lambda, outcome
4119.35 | 11.12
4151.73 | 11.64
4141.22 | 11.62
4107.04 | 9.503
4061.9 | 11.38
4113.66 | 10.7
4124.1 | 10.55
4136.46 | 12.23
